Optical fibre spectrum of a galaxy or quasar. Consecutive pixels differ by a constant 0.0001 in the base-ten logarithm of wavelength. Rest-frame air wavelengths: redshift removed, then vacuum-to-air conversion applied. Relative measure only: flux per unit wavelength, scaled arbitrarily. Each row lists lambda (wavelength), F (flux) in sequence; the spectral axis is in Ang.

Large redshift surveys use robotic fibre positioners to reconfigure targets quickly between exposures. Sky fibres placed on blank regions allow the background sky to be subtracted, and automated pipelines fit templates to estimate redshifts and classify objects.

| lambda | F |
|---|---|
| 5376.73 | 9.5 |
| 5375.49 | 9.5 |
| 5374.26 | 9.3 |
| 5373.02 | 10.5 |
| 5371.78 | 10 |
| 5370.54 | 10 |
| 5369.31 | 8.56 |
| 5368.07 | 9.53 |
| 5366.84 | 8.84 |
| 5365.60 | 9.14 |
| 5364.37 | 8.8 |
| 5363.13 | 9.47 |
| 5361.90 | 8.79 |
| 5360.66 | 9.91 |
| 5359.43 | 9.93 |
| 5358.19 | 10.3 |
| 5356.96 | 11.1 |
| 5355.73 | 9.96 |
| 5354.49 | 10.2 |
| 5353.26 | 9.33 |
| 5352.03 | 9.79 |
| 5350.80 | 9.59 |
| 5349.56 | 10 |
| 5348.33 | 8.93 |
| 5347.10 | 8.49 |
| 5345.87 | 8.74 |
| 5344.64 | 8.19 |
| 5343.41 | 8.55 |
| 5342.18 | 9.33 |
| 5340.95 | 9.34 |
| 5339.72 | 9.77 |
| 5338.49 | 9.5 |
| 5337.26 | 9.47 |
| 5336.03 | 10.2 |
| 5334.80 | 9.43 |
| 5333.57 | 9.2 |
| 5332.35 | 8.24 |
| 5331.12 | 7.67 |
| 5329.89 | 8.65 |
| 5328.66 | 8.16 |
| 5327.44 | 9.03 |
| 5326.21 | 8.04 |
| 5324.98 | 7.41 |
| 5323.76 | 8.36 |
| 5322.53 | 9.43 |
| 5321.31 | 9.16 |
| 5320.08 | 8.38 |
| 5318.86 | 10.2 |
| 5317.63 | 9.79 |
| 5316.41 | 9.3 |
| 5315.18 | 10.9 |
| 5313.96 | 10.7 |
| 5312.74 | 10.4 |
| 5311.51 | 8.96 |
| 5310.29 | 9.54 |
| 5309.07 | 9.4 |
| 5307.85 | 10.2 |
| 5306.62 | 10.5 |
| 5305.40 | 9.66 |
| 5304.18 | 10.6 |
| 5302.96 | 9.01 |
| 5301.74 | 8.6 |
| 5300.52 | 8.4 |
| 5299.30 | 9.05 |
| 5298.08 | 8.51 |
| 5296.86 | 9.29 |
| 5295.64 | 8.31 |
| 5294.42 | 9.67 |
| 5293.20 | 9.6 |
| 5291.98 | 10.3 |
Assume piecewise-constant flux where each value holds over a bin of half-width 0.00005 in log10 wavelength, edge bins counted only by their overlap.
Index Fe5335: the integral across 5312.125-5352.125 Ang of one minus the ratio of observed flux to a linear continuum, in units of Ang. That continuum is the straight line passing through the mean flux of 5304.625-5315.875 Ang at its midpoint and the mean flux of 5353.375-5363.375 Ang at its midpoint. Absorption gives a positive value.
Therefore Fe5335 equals 3.35 Ang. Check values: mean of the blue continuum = 10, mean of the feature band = 9.15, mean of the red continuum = 9.94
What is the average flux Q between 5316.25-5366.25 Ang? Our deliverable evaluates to 9.2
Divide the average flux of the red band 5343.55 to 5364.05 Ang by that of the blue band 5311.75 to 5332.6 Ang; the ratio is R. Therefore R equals 1.05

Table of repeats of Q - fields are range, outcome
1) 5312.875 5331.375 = 9.07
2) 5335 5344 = 9.45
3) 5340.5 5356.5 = 9.28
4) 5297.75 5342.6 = 9.26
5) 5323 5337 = 8.61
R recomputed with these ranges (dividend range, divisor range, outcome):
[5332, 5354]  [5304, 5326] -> 0.97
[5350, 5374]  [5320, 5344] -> 1.09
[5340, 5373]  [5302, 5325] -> 0.98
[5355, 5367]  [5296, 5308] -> 1.04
